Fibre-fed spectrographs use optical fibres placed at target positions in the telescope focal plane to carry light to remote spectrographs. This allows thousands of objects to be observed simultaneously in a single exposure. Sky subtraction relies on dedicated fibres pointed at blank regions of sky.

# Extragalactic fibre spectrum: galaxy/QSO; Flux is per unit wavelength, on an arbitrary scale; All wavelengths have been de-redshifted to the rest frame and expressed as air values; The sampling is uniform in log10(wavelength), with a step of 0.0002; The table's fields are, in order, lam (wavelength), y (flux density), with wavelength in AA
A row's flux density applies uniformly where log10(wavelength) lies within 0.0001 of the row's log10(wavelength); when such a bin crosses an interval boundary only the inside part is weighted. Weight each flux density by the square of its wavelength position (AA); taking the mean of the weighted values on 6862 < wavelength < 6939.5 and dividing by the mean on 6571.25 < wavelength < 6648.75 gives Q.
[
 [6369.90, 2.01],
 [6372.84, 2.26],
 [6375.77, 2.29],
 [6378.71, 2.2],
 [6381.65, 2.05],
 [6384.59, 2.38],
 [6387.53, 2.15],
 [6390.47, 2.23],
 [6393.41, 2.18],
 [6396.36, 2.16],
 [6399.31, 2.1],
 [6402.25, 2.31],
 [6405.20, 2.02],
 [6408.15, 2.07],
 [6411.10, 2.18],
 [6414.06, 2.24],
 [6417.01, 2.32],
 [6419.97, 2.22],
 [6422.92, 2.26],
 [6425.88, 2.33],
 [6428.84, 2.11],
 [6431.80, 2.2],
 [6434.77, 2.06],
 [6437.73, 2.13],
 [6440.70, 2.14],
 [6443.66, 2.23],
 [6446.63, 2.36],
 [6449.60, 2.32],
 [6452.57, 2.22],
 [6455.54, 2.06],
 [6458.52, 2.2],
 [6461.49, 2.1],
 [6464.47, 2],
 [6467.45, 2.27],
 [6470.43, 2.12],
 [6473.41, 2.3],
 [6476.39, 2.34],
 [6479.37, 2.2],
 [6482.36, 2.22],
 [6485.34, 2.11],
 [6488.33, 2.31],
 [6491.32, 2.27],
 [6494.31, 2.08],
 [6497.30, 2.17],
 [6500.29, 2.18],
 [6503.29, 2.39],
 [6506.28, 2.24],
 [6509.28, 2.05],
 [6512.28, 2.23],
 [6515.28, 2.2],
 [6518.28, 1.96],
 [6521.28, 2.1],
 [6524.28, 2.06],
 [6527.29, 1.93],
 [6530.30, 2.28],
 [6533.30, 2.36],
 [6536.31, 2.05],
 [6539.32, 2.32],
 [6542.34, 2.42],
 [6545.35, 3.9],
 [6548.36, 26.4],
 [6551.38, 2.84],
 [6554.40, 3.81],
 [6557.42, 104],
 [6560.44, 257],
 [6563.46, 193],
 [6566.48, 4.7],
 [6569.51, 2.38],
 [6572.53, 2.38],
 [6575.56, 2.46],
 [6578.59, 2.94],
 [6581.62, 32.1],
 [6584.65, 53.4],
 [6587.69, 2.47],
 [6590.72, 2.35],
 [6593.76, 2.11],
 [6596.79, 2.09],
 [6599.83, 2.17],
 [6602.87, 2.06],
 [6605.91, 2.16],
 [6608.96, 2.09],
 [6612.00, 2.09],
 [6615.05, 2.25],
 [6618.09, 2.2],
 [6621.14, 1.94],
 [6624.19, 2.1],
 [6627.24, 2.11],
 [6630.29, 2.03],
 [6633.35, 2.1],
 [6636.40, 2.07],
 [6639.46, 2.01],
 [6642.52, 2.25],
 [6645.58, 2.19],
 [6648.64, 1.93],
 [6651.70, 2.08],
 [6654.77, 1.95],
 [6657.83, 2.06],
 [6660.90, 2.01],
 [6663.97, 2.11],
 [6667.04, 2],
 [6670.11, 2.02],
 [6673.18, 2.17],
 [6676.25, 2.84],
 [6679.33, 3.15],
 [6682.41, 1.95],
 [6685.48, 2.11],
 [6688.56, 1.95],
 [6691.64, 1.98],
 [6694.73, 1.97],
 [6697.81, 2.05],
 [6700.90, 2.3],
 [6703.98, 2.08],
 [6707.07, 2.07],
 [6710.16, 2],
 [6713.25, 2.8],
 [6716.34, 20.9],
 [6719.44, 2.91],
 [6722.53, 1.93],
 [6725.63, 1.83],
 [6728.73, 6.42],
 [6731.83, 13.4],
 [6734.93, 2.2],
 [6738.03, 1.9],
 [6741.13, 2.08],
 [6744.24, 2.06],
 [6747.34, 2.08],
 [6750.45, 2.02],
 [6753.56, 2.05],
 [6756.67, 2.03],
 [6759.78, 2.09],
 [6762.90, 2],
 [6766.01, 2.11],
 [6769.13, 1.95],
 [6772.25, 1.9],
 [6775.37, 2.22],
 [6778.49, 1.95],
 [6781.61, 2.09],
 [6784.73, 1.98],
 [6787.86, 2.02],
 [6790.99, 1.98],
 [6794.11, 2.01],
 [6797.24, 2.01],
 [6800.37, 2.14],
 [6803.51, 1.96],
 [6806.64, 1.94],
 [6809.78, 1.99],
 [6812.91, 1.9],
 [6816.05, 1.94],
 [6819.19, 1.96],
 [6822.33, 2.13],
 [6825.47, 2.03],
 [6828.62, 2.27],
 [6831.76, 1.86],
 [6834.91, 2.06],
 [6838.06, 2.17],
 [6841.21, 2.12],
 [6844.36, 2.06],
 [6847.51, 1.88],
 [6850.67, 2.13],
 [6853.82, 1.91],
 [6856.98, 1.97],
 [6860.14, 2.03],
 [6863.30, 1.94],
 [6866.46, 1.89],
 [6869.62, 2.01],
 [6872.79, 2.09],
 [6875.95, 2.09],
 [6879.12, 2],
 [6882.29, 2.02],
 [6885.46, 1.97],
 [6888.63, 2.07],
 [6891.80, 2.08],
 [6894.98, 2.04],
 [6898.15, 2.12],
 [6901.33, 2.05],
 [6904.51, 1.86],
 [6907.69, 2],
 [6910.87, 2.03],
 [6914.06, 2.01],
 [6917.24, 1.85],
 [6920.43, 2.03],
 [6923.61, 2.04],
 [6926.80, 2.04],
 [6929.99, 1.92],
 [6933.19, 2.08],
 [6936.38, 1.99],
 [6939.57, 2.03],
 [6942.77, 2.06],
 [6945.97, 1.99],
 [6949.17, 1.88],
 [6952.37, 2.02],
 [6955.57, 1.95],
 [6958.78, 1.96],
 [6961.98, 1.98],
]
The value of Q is 0.41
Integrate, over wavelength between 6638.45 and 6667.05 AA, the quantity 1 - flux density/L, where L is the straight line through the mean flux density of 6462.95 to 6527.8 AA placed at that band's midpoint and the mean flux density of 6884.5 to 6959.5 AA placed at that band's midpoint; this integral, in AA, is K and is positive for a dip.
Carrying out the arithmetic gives 0.6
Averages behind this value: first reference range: 2.17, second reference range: 2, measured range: 2.06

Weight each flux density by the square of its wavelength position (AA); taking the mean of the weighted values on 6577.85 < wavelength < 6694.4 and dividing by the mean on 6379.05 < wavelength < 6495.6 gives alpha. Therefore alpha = 2.1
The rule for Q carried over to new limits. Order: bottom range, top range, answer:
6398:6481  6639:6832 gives 1.32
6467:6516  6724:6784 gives 1.39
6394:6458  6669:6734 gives 1.92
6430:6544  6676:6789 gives 1.51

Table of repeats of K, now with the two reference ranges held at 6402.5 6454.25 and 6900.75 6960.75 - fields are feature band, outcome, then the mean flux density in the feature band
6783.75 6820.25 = 1.0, 1.99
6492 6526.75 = 0.3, 2.15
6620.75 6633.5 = 0.3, 2.06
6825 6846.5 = -0.5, 2.08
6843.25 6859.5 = 0.3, 1.99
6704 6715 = -2.8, 2.61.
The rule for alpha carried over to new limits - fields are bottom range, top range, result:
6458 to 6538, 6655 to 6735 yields 1.72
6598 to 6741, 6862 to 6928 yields 0.74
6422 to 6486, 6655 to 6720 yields 1.52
